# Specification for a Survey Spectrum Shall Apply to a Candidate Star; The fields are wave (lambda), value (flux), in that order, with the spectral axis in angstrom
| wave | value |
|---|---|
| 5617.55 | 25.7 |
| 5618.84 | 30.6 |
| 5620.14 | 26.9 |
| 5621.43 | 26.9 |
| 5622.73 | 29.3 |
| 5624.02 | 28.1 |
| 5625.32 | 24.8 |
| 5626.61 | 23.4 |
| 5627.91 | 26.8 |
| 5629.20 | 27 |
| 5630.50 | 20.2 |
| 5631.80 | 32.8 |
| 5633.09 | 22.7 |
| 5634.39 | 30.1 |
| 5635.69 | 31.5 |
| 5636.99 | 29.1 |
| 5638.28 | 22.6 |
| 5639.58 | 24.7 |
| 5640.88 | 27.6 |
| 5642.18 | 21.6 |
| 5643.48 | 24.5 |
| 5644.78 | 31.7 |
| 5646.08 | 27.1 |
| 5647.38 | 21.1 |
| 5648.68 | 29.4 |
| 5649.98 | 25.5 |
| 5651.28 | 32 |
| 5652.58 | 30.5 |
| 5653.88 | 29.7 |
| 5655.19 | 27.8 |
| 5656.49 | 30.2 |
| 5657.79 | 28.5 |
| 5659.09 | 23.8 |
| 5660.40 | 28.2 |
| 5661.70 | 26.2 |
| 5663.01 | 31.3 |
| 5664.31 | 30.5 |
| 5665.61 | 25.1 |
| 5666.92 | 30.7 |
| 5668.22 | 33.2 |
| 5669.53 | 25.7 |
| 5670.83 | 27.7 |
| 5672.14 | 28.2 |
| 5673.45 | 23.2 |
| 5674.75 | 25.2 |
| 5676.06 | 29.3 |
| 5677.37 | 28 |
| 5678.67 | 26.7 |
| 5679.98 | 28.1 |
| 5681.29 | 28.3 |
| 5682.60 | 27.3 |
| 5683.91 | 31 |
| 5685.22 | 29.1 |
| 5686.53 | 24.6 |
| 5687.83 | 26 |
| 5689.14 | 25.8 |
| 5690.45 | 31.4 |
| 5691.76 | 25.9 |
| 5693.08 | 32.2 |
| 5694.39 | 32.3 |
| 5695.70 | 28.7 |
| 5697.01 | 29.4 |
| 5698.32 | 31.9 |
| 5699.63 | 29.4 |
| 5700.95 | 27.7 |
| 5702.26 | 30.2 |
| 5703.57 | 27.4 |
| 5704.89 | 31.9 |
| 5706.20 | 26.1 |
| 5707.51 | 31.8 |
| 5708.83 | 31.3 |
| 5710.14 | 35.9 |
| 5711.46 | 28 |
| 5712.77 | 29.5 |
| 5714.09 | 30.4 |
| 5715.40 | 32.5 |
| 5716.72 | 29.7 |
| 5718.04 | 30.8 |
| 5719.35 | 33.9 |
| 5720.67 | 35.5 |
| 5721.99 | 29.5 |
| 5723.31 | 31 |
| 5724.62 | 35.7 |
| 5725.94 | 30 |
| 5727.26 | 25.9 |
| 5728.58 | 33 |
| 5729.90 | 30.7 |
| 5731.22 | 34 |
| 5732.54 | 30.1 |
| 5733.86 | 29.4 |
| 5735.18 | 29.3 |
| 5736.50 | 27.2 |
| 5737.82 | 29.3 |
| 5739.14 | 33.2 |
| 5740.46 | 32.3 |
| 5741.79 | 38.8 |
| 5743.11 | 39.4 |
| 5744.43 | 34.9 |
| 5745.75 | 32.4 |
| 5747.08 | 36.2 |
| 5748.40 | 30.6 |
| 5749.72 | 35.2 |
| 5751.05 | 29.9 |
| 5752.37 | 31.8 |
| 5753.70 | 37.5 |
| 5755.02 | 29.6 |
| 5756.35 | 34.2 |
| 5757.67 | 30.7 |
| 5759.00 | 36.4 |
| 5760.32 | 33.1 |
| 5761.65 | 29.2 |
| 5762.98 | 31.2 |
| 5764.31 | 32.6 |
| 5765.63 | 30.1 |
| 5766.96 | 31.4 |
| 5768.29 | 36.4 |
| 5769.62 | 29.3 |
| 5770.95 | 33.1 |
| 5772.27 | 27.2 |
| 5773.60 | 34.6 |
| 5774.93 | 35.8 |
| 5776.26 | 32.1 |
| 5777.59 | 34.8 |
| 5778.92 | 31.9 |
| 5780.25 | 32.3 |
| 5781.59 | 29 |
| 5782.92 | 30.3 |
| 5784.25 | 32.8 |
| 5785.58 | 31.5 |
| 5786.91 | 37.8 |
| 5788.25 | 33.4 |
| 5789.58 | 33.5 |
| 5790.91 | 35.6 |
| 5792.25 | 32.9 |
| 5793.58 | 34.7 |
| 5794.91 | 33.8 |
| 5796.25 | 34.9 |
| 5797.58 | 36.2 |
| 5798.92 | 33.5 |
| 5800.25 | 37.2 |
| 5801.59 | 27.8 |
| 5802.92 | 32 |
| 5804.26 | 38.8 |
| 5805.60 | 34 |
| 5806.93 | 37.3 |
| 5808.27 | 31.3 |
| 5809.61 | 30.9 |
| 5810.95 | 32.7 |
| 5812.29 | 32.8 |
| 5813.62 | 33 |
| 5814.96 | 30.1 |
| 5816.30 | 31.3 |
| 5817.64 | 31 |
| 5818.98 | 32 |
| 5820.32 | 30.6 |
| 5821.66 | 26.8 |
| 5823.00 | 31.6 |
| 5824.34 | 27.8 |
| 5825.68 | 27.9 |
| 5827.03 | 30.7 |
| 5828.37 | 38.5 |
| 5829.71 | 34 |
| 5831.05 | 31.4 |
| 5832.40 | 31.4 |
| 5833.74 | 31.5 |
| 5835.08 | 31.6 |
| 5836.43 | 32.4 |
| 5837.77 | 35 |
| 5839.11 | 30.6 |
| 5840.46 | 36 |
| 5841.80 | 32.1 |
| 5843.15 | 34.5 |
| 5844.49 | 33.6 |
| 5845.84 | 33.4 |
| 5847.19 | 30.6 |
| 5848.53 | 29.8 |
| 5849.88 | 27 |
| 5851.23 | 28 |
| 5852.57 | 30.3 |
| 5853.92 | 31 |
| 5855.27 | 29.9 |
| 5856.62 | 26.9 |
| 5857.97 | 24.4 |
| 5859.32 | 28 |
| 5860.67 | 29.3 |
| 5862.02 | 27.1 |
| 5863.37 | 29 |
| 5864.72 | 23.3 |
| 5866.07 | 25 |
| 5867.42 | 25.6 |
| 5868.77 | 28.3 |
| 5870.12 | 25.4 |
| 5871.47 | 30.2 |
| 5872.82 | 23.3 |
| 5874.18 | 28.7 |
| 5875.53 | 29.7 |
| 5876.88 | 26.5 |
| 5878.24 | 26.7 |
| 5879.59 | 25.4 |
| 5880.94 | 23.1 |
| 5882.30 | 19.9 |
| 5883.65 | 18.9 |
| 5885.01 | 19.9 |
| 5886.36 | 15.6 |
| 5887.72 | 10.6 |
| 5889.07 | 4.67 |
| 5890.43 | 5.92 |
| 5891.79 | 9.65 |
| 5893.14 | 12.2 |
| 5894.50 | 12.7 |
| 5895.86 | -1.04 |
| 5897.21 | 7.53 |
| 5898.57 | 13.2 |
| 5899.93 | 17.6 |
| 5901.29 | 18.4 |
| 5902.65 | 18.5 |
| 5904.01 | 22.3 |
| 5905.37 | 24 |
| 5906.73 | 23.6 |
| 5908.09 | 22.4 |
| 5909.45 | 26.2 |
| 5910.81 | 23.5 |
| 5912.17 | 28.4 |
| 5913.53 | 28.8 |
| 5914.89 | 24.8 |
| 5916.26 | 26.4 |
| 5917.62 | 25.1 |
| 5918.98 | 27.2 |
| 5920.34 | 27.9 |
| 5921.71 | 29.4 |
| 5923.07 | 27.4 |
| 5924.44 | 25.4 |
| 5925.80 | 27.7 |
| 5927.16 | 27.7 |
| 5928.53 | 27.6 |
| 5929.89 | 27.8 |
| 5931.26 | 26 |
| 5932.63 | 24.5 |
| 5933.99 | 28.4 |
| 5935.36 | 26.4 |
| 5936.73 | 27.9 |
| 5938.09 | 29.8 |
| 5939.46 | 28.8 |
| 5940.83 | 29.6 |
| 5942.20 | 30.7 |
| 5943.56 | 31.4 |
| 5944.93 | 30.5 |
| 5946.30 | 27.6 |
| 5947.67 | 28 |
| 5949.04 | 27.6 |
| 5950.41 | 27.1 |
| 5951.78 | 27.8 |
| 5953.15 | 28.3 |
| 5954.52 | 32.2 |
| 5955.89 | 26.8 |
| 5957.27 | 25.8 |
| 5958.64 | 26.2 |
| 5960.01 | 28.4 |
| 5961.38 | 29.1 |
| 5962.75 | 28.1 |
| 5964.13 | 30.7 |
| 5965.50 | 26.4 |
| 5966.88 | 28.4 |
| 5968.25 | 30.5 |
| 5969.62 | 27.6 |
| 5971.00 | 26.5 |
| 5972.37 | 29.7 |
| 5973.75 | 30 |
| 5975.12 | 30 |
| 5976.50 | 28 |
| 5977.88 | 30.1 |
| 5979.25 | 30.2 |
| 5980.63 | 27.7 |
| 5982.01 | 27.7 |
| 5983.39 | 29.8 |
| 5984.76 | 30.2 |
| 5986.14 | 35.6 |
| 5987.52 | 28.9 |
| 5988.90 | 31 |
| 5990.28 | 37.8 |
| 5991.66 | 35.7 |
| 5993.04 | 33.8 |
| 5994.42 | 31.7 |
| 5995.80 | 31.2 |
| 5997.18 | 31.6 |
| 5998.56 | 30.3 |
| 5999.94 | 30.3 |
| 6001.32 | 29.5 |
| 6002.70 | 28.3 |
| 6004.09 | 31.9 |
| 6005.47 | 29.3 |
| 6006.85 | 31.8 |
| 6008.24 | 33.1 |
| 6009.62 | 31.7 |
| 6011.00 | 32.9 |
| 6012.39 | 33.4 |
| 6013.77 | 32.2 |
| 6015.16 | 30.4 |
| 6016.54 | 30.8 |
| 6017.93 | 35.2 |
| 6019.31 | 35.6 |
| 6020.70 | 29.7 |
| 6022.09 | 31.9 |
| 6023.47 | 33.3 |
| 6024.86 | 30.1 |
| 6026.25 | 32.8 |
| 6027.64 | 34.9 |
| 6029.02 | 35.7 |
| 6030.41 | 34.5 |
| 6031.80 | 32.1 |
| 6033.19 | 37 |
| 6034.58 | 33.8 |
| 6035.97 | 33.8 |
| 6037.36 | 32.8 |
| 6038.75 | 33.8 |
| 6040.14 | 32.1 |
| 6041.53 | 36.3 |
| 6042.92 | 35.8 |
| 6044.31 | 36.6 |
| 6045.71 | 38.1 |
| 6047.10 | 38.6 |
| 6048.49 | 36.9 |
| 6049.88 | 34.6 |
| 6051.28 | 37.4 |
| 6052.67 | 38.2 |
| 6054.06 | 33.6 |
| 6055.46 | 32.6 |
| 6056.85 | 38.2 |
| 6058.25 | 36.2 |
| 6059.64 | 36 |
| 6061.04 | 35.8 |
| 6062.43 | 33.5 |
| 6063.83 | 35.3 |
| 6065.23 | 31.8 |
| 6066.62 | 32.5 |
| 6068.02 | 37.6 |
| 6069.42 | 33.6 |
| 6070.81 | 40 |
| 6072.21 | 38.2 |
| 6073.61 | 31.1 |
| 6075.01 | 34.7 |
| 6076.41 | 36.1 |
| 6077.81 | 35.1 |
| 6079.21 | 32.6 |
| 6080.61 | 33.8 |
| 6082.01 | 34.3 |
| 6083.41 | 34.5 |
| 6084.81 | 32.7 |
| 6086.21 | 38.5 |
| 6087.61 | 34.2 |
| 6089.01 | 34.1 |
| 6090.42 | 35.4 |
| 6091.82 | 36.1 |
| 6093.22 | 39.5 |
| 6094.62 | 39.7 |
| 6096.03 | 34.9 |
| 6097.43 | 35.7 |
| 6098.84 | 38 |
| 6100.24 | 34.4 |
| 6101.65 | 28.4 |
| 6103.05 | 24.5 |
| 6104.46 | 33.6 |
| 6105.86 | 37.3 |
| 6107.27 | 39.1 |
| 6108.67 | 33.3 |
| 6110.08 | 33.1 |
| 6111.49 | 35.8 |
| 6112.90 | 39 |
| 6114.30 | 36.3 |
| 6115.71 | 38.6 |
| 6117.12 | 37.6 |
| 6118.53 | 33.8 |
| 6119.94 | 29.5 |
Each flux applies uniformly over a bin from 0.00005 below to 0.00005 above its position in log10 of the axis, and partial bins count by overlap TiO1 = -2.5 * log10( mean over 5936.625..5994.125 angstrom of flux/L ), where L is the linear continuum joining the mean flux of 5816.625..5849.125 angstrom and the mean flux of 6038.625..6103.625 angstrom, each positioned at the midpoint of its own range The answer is 0.14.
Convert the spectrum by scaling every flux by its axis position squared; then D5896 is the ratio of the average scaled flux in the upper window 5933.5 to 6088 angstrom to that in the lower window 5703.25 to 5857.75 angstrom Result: 1.08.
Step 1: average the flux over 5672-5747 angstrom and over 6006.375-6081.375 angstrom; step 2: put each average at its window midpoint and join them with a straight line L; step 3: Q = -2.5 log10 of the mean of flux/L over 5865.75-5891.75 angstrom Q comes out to 0.45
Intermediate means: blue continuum 30.3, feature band 21.4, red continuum 34.4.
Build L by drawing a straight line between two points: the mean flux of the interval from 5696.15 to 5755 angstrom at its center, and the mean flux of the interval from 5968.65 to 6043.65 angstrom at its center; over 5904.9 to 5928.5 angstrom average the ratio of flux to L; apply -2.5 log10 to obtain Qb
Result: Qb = 0.21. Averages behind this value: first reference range 31.6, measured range 26.3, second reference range 31.9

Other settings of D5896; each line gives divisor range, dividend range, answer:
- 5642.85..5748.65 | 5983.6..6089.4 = 1.28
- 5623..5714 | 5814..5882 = 1.12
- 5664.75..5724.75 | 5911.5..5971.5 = 1.03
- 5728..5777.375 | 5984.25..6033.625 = 1.09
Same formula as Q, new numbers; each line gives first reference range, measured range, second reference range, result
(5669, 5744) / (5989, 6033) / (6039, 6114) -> 0.06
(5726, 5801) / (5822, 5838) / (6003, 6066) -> 0.04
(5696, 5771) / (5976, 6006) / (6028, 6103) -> 0.11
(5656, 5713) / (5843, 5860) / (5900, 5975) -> -0.08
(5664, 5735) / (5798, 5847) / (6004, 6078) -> -0.04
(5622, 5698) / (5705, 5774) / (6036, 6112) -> -0.10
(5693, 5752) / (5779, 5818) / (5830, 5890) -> -0.14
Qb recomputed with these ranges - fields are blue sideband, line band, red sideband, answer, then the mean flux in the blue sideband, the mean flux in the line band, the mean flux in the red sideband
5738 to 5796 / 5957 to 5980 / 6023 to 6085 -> 0.198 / 33.1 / 28.6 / 34.9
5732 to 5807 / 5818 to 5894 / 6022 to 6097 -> 0.244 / 33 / 26.8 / 35.1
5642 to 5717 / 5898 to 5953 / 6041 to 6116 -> 0.247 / 28.6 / 26.1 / 35.4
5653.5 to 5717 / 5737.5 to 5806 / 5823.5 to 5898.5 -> -0.221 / 28.8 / 33.2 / 25.4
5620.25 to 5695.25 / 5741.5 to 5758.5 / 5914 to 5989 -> -0.213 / 27.6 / 33.9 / 28.4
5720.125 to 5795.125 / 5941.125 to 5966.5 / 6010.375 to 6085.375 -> 0.187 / 32.5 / 28.5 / 34.5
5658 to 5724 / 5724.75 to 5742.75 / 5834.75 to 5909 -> -0.126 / 29.2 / 31.3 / 23.7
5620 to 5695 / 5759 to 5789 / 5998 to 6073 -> -0.099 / 27.6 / 32.4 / 33.9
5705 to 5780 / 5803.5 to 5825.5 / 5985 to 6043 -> 0.011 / 32.1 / 31.9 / 32.7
